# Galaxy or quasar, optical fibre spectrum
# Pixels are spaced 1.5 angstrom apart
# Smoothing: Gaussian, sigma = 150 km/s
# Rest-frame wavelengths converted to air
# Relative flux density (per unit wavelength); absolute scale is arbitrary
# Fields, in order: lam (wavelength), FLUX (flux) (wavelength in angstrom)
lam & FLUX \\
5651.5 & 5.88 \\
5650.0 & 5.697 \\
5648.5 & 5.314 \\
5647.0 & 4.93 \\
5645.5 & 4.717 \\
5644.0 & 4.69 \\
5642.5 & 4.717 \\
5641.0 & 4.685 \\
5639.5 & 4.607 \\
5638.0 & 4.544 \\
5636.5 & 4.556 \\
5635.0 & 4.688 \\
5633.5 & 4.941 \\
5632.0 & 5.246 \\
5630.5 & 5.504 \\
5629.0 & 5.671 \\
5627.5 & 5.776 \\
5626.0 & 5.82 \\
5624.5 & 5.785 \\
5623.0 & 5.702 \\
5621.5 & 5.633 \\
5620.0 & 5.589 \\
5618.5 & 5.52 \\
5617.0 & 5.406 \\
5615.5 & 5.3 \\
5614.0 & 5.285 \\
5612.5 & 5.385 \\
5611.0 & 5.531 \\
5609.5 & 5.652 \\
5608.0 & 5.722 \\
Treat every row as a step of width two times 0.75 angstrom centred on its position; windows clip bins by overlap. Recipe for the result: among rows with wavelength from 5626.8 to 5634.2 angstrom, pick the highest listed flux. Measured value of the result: 5.776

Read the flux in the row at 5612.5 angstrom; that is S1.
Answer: 5.385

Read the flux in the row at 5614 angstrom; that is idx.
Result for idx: 5.285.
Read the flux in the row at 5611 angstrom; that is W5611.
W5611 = 5.531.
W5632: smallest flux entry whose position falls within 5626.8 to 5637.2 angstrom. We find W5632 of 4.556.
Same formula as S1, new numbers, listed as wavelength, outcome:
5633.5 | 4.941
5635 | 4.688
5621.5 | 5.633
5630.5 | 5.504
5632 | 5.246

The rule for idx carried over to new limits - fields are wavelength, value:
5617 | 5.406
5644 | 4.69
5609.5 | 5.652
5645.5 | 4.717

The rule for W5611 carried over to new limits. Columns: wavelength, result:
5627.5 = 5.776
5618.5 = 5.52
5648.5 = 5.314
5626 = 5.82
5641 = 4.685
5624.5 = 5.785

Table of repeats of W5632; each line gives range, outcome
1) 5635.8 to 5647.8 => 4.544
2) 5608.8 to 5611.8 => 5.531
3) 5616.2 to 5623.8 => 5.406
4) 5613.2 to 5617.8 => 5.285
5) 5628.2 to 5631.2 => 5.504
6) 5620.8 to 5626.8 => 5.633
